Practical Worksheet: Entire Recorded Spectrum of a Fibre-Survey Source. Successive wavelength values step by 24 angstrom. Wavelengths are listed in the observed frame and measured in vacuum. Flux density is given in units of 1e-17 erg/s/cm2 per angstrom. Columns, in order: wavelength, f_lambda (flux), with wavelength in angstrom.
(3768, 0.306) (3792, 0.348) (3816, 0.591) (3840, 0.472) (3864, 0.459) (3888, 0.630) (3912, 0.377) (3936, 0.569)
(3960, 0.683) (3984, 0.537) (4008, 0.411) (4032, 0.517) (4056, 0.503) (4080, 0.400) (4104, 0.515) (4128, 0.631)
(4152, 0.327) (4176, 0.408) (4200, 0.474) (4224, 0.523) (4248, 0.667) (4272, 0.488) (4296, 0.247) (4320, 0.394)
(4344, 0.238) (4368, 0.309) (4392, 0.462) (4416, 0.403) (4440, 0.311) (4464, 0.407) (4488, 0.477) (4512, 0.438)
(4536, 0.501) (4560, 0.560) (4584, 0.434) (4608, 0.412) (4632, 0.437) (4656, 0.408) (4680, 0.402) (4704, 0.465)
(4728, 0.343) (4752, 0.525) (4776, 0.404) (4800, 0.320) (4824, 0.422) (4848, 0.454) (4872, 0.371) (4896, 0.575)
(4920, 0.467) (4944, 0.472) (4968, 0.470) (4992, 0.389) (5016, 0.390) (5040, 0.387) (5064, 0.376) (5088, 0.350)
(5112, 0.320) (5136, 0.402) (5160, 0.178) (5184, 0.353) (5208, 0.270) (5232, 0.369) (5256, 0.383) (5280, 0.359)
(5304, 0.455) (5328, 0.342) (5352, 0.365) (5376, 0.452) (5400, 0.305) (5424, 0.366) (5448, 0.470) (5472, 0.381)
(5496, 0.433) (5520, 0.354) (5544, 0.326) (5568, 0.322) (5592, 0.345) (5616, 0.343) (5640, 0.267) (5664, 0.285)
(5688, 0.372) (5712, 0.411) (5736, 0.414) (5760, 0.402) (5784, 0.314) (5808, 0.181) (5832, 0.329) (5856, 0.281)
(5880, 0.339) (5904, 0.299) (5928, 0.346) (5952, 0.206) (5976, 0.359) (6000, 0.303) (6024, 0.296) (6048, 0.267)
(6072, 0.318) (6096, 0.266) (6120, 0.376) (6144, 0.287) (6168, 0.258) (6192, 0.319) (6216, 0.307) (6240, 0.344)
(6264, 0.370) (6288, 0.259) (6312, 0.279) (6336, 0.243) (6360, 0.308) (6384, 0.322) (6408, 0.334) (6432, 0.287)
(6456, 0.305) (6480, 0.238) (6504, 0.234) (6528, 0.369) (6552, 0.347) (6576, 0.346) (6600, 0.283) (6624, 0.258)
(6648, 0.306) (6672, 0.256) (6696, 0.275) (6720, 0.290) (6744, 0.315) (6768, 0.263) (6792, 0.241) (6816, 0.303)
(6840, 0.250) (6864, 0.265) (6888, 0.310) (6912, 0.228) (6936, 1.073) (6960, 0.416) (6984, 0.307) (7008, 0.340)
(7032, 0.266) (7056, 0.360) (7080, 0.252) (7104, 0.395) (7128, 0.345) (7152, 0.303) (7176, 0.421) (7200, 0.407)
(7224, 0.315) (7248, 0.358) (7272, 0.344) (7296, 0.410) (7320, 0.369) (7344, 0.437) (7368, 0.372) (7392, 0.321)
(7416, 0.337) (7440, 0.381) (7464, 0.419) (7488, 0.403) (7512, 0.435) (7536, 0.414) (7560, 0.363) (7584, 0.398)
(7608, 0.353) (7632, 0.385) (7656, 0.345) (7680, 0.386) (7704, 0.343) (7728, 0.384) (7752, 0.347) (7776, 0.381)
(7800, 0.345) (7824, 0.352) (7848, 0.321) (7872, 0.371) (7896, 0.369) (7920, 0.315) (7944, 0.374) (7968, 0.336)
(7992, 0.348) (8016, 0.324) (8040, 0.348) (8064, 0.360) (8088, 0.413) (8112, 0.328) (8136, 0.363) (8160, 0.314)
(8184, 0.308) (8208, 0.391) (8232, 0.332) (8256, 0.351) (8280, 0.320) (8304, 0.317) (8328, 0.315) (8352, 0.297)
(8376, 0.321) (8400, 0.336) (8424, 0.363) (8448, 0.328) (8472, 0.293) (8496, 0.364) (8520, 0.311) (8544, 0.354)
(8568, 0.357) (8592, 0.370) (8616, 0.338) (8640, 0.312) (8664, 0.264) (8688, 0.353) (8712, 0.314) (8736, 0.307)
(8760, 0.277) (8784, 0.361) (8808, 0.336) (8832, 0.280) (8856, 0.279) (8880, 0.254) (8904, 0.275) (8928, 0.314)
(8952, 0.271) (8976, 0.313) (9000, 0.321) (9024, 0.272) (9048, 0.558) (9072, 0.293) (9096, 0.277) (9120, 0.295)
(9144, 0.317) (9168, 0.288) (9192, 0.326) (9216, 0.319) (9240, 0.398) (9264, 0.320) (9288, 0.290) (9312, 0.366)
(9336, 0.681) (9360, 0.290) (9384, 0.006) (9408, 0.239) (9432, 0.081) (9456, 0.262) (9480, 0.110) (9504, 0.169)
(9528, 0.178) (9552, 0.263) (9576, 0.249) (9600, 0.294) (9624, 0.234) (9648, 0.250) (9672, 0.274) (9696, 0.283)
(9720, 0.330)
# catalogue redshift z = 0.862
